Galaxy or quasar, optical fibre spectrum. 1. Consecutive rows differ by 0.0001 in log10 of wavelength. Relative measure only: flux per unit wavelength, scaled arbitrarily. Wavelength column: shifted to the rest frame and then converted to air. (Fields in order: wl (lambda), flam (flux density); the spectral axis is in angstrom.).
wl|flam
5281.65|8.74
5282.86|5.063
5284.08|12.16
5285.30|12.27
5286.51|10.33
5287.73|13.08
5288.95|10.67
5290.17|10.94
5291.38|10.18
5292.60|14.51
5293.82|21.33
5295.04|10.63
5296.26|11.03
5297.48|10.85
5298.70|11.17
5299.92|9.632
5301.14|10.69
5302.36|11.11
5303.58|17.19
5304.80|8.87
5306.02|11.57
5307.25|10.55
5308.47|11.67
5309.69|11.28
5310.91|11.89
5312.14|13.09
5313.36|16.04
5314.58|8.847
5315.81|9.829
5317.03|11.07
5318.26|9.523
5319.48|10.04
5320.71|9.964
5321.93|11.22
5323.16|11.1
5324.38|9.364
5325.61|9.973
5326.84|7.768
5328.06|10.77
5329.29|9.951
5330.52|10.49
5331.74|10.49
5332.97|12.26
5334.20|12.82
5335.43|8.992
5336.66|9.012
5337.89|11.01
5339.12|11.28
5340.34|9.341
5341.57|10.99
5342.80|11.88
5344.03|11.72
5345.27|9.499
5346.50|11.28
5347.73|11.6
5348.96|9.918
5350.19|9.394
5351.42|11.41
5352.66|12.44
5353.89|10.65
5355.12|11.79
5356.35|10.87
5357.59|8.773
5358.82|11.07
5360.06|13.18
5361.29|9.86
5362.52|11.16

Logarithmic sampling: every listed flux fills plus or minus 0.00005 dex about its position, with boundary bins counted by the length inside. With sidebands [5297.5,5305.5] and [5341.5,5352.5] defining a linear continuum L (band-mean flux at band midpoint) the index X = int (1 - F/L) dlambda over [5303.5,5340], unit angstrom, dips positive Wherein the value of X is 1.18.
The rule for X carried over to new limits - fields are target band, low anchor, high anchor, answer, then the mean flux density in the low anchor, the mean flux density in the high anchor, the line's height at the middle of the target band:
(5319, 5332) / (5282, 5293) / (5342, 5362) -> 1.0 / 10.9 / 11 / 10.9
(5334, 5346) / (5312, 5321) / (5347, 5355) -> 0.4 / 11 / 11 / 11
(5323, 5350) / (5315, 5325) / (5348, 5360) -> 0.1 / 10.2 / 10.8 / 10.5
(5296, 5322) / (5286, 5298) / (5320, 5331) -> -0.1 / 12.4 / 10.1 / 11.2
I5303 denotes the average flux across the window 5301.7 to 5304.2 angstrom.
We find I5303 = 14.1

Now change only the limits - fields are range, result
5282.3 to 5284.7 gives 8.67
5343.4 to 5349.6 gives 10.8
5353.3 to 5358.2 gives 10.5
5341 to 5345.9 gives 11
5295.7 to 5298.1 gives 10.9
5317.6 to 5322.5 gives 10.2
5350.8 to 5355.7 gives 11.6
